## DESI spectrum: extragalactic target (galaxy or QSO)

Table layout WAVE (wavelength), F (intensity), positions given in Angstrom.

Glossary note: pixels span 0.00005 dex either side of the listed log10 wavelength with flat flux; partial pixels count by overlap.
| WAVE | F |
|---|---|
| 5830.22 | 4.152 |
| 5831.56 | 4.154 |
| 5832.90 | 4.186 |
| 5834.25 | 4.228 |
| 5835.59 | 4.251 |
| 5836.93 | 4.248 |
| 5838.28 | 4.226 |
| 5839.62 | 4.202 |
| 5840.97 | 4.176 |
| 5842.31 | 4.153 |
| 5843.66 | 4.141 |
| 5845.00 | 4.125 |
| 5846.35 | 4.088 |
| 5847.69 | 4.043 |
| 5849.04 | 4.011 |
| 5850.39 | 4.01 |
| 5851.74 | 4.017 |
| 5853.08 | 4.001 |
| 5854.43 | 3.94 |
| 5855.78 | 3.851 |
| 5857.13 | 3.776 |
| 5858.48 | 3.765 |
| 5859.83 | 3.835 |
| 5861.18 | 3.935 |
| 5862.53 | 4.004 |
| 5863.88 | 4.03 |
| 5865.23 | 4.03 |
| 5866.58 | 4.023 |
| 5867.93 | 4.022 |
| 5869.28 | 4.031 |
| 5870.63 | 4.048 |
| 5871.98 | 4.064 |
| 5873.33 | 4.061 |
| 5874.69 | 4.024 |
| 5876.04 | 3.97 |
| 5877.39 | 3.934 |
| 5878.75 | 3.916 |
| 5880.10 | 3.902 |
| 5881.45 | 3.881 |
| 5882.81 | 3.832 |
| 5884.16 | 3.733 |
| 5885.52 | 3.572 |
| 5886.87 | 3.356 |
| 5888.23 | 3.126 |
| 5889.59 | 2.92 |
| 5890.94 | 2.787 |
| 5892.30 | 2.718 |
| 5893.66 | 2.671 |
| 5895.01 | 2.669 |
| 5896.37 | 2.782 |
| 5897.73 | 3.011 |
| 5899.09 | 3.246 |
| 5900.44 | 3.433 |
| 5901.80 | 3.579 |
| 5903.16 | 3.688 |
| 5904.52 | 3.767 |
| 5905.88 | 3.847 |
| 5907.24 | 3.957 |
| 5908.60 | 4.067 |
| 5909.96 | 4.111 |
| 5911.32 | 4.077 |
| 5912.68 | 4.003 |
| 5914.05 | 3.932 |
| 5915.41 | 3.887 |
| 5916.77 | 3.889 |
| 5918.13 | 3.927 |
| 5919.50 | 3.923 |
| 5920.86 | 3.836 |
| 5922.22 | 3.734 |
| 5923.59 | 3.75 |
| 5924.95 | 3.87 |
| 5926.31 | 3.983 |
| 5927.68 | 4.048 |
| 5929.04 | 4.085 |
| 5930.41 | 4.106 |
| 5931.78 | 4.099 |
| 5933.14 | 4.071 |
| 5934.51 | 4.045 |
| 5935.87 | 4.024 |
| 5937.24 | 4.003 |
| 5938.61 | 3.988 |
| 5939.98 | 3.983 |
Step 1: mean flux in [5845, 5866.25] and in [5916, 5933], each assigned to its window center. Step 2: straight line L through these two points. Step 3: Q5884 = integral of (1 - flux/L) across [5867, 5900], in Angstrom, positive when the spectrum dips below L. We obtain 3.67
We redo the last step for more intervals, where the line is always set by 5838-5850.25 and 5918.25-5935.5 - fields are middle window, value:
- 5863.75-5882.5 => 0.3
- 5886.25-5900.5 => 3.8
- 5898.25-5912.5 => 0.8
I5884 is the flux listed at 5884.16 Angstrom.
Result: 3.733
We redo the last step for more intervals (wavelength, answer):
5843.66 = 4.141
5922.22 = 3.734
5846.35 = 4.088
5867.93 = 4.022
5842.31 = 4.153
